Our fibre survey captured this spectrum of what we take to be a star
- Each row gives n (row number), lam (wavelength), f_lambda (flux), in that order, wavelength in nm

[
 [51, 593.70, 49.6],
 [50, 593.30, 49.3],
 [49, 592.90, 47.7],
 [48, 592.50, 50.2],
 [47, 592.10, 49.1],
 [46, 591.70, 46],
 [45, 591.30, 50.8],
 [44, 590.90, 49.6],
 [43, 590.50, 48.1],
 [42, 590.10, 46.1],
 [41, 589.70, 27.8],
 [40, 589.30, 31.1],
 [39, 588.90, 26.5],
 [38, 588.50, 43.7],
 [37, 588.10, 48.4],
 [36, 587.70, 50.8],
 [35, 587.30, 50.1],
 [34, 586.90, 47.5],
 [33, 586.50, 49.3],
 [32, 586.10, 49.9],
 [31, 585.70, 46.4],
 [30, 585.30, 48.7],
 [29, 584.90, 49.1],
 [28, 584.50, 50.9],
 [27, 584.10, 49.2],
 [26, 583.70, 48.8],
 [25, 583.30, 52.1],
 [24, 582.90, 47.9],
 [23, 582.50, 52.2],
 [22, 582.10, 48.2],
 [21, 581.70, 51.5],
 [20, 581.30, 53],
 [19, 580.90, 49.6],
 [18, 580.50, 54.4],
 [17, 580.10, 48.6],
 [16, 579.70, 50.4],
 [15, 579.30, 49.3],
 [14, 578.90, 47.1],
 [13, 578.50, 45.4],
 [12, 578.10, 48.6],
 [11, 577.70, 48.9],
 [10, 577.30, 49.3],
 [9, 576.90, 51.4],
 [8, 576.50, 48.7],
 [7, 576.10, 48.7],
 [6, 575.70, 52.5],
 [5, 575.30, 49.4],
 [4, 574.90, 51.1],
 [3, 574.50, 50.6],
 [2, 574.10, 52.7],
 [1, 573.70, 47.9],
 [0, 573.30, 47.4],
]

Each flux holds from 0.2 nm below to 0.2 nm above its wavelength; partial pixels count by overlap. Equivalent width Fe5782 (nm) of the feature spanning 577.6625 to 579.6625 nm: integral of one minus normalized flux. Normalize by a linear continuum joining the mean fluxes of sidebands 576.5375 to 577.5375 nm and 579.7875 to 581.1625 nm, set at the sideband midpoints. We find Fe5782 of 0.10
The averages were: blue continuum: 50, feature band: 48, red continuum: 50.9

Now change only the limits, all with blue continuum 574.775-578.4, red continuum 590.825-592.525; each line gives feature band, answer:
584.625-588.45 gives 0.04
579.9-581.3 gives -0.05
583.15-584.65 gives -0.02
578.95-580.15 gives 0.01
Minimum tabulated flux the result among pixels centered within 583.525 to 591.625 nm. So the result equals 26.5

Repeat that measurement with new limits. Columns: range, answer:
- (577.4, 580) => 45.4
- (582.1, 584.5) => 47.9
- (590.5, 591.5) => 48.1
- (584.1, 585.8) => 46.4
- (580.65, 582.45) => 48.2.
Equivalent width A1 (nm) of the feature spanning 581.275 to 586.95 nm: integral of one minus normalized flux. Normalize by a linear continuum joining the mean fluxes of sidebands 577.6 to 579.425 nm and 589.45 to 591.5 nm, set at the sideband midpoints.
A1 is -0.435 nm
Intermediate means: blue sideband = 47.7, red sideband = 44.2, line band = 49.6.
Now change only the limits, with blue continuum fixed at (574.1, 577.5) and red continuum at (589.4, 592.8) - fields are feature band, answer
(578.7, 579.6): 0.016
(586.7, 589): 0.066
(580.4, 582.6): -0.124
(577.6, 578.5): 0.030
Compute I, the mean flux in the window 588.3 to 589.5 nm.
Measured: 33.8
